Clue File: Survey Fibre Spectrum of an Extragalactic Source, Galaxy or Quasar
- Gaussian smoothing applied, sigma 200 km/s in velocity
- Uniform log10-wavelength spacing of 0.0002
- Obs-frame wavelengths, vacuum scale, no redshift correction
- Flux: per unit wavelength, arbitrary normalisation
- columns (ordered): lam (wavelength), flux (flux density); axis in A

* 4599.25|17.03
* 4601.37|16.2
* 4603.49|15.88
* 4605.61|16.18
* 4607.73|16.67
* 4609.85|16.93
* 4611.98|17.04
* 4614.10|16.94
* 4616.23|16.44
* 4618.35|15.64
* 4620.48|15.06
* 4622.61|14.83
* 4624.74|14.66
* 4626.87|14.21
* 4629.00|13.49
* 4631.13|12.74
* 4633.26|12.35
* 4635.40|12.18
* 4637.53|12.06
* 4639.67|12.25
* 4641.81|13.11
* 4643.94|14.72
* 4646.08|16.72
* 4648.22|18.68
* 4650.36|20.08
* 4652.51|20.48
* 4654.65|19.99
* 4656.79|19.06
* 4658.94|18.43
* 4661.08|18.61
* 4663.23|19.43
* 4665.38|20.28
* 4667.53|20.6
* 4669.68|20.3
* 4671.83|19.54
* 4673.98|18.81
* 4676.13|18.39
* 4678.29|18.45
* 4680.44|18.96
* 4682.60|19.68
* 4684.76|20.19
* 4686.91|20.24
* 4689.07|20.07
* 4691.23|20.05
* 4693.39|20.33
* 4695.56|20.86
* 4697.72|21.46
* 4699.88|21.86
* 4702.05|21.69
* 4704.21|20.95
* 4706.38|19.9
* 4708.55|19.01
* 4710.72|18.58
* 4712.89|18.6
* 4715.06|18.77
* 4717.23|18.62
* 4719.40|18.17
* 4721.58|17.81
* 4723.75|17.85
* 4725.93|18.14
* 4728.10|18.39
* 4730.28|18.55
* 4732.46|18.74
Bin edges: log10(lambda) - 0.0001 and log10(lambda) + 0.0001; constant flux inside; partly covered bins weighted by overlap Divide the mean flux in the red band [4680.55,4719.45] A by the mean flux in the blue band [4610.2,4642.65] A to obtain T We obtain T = 1.4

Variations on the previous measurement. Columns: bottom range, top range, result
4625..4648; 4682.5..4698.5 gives 1.50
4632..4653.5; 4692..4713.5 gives 1.34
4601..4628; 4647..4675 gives 1.23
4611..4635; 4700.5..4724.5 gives 1.30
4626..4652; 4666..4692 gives 1.35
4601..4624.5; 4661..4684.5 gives 1.21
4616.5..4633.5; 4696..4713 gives 1.42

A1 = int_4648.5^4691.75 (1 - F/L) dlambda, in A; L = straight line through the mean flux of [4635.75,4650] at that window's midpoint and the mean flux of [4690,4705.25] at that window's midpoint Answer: -4.39 A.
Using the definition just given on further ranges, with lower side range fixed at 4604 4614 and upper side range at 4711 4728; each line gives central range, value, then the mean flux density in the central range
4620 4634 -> 2.5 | 13.9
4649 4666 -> -2.1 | 19.5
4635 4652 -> 1.9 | 15.3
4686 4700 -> -2.1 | 20.6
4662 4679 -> -1.8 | 19.5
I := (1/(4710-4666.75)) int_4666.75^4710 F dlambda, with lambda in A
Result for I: 20.1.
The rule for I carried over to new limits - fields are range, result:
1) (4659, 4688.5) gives 19.5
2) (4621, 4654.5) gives 15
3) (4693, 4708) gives 21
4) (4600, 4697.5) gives 17.3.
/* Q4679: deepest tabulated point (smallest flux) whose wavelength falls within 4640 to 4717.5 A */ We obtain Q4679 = 13.11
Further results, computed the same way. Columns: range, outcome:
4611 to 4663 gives 12.06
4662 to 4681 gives 18.39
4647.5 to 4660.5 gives 18.43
